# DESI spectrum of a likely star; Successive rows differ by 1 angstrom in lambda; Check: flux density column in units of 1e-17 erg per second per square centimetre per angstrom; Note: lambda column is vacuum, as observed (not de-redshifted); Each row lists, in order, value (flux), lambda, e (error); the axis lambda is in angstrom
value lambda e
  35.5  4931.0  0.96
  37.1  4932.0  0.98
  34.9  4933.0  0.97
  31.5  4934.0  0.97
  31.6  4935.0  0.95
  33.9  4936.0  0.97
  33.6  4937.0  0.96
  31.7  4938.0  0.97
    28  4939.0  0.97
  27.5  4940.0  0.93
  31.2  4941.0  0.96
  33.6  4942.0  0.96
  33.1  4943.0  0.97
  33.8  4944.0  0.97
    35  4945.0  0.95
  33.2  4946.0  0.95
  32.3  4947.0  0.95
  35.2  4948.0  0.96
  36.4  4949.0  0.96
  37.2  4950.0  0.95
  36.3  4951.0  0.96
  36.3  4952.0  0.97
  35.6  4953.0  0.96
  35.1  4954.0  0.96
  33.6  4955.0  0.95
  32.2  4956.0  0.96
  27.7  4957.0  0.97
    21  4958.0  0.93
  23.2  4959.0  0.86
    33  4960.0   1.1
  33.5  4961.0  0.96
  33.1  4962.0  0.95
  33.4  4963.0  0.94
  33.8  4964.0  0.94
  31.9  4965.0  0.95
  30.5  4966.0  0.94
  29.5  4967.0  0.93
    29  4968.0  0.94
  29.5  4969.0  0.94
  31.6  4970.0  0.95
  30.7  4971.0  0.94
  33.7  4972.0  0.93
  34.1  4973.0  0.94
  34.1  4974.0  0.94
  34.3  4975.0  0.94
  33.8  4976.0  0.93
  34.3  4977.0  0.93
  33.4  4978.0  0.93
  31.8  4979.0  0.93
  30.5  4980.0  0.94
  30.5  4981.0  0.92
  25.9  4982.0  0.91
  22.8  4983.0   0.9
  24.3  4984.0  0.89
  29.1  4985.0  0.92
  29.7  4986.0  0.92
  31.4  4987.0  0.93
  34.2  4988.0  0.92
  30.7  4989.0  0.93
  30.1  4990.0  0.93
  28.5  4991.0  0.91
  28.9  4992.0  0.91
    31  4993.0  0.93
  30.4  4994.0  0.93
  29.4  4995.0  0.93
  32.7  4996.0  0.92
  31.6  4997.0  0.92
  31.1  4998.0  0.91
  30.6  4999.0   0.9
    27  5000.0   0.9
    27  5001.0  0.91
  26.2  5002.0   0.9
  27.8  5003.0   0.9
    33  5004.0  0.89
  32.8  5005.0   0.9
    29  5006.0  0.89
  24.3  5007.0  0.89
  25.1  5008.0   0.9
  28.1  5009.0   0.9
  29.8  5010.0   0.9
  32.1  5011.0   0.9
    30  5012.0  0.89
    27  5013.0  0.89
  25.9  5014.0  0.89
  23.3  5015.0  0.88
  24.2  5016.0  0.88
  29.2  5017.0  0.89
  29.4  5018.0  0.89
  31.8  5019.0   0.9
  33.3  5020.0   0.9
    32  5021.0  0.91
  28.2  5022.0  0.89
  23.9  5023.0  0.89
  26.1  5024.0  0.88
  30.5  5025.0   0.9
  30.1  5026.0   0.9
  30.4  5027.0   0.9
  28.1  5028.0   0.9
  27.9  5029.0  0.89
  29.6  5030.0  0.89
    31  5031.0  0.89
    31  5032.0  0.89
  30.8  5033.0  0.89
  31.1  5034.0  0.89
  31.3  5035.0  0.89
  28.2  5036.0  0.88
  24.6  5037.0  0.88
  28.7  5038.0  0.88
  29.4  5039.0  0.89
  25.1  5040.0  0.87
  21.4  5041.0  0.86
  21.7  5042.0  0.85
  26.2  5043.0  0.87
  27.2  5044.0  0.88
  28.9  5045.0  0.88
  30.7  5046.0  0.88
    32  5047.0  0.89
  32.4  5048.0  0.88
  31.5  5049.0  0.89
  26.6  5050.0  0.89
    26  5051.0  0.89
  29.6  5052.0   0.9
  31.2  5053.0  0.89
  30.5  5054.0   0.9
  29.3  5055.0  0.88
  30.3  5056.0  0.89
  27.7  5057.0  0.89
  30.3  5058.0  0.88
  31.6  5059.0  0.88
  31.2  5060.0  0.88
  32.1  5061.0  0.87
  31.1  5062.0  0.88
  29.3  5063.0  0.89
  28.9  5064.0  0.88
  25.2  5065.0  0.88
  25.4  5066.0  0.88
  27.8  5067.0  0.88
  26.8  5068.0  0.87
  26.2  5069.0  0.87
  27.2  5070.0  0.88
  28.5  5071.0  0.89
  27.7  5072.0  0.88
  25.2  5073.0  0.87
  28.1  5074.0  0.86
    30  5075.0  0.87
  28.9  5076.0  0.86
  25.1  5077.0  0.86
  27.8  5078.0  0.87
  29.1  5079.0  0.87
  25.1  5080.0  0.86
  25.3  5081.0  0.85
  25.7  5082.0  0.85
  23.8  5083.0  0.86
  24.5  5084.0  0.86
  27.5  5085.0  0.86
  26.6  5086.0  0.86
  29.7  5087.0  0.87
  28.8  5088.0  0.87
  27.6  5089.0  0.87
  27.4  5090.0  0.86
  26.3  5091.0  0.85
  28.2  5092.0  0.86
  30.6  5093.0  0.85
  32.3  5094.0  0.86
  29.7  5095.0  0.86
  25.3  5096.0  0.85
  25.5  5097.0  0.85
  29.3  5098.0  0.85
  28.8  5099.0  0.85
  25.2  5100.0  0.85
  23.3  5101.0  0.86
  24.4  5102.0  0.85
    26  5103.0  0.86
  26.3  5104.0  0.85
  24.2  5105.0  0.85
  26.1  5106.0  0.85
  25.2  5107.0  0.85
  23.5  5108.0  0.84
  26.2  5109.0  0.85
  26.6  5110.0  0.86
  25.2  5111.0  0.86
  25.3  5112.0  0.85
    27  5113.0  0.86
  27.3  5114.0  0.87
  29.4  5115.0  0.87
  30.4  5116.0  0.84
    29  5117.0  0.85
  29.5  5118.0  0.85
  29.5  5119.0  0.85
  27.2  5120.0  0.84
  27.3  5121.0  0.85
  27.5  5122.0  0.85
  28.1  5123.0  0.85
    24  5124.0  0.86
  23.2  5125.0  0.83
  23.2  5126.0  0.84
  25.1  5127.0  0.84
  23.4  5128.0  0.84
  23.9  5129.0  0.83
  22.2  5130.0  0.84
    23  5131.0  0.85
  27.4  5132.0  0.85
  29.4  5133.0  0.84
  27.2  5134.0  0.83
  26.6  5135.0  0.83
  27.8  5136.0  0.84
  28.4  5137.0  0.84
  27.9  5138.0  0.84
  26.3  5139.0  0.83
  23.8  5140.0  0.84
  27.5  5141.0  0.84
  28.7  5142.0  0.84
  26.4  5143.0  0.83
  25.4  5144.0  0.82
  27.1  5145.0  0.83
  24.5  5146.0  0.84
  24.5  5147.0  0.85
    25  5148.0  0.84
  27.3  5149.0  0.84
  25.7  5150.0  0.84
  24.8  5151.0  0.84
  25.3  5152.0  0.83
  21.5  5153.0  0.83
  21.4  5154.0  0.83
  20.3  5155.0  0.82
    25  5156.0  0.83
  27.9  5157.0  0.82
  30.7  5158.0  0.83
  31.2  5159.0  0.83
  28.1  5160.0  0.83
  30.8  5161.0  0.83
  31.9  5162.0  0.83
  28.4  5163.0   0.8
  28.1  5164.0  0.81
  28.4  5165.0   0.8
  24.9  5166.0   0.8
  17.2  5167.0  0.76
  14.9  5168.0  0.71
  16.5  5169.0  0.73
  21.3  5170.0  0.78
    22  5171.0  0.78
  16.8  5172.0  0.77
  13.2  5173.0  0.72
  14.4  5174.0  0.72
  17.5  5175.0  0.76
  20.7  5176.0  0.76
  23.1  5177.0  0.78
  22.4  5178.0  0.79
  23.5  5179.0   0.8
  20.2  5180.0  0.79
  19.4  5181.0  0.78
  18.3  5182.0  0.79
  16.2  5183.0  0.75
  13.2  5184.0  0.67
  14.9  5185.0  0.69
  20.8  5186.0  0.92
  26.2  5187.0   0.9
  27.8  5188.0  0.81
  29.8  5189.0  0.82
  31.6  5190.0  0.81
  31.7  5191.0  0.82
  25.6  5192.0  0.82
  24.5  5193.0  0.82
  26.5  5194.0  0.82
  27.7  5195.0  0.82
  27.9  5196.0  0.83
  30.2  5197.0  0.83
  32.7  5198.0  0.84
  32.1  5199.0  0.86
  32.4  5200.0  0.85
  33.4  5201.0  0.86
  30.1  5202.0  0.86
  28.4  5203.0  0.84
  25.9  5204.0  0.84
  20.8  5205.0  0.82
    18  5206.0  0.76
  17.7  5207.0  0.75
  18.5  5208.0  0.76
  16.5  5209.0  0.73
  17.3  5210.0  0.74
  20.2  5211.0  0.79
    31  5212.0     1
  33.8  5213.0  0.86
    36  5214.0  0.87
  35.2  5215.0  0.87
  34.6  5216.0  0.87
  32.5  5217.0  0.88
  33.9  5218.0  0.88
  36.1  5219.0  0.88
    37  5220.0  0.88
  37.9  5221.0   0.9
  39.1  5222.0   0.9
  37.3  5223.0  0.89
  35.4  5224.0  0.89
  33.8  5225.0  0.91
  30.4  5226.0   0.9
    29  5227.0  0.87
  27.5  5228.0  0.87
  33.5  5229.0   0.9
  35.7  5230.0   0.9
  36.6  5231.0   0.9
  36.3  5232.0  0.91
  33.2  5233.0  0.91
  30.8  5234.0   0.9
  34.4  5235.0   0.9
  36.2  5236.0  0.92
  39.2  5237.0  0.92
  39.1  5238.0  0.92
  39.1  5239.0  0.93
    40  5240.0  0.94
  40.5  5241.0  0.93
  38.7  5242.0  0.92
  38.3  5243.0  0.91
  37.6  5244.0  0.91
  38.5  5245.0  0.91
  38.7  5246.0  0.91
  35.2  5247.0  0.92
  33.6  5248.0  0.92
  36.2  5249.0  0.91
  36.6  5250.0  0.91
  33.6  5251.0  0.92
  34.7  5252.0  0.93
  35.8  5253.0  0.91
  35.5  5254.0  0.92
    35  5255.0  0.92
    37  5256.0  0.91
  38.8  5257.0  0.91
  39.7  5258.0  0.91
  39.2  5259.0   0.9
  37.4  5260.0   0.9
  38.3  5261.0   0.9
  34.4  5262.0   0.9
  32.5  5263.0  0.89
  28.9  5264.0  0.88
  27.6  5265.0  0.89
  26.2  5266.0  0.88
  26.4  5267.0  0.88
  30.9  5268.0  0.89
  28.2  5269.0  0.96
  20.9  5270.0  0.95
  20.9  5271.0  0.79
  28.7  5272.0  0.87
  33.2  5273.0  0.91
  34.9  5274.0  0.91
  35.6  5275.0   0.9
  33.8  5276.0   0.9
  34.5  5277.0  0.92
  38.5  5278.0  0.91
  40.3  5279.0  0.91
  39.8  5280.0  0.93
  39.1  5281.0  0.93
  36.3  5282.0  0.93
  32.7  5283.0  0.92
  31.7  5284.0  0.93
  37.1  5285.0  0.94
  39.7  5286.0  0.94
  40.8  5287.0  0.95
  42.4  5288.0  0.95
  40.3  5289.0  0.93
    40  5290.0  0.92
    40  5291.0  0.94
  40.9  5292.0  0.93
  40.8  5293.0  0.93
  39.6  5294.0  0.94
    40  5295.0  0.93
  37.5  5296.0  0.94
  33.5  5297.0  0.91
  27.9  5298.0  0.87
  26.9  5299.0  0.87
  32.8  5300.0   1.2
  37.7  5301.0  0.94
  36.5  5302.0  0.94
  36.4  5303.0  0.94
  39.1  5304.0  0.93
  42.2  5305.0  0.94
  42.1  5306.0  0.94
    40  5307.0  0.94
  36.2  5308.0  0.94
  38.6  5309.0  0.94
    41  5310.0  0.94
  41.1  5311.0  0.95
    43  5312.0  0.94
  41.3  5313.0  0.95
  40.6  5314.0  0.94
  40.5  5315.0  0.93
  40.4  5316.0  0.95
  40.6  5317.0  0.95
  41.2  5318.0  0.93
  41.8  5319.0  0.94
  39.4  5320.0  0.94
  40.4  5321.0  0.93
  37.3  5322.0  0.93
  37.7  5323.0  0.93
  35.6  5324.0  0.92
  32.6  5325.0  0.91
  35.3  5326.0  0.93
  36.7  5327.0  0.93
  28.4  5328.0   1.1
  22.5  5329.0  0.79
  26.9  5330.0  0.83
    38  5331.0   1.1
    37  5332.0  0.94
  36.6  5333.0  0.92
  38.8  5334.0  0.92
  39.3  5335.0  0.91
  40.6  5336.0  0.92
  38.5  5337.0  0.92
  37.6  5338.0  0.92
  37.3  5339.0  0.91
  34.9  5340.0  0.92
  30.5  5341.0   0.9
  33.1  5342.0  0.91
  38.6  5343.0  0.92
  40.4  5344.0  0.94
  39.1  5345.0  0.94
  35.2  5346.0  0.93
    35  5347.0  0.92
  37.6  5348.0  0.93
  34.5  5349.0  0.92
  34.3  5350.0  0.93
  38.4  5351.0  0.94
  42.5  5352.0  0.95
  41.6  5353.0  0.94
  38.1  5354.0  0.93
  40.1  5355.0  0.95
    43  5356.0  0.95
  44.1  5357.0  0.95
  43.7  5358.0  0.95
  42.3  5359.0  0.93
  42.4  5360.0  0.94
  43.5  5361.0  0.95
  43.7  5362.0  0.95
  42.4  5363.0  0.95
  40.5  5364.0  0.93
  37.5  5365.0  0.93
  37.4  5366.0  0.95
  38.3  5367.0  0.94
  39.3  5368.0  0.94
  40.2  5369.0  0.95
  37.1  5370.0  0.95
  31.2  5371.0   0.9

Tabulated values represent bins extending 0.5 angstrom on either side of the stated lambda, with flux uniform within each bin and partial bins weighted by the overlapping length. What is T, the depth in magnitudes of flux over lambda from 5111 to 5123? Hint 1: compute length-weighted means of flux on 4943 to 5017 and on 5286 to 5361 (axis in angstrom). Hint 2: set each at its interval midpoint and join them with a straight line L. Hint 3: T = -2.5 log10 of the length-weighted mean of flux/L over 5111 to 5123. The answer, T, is 0.198 mag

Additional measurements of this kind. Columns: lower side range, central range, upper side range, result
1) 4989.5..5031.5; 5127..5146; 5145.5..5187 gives -0.10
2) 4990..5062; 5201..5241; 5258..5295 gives 0.07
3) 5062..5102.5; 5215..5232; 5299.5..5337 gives -0.03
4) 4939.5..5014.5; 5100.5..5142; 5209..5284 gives 0.24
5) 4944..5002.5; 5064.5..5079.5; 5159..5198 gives 0.01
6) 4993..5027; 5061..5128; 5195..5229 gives 0.09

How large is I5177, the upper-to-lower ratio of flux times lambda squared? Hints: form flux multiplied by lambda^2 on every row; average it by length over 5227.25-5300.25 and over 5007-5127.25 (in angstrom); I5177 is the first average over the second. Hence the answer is 1.4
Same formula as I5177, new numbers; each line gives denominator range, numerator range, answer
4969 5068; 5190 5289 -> 1.23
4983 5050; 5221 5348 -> 1.39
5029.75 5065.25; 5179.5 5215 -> 0.92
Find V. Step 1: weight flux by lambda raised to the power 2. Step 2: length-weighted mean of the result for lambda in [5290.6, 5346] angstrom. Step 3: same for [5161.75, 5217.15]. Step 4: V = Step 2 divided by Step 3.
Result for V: 1.61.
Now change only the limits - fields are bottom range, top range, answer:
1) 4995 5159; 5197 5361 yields 1.39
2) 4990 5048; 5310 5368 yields 1.51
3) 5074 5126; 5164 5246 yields 1.09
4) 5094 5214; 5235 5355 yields 1.53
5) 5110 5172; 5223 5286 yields 1.40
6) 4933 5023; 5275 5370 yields 1.41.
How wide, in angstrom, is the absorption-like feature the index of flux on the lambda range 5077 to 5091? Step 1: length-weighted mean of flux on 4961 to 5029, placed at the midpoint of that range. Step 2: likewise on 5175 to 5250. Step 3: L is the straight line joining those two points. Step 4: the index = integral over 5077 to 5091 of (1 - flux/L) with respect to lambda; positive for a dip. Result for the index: 1.5 angstrom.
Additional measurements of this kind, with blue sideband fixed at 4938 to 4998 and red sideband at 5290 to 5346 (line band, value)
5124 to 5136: 3.2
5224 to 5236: 0.9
